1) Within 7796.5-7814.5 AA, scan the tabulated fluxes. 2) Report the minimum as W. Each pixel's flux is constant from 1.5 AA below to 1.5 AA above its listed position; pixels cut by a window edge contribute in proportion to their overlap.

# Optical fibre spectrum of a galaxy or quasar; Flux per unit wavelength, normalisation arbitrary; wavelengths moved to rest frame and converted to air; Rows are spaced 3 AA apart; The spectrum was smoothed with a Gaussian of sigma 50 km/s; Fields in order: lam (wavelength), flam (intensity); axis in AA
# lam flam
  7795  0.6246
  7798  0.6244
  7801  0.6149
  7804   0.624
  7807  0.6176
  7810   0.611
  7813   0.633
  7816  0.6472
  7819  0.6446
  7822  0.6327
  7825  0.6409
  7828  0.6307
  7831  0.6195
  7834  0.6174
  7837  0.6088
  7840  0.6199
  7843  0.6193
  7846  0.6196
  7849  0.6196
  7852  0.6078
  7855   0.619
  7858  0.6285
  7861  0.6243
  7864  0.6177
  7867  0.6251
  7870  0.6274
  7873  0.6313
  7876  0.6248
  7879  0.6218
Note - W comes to 0.611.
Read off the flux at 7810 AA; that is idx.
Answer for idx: 0.611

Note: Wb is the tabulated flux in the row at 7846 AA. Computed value 0.6196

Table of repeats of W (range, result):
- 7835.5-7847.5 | 0.6088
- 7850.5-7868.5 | 0.6078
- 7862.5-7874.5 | 0.6177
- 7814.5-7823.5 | 0.6327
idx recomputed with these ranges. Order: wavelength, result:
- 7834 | 0.6174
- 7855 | 0.619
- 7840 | 0.6199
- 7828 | 0.6307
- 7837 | 0.6088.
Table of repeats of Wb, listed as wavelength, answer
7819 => 0.6446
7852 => 0.6078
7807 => 0.6176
